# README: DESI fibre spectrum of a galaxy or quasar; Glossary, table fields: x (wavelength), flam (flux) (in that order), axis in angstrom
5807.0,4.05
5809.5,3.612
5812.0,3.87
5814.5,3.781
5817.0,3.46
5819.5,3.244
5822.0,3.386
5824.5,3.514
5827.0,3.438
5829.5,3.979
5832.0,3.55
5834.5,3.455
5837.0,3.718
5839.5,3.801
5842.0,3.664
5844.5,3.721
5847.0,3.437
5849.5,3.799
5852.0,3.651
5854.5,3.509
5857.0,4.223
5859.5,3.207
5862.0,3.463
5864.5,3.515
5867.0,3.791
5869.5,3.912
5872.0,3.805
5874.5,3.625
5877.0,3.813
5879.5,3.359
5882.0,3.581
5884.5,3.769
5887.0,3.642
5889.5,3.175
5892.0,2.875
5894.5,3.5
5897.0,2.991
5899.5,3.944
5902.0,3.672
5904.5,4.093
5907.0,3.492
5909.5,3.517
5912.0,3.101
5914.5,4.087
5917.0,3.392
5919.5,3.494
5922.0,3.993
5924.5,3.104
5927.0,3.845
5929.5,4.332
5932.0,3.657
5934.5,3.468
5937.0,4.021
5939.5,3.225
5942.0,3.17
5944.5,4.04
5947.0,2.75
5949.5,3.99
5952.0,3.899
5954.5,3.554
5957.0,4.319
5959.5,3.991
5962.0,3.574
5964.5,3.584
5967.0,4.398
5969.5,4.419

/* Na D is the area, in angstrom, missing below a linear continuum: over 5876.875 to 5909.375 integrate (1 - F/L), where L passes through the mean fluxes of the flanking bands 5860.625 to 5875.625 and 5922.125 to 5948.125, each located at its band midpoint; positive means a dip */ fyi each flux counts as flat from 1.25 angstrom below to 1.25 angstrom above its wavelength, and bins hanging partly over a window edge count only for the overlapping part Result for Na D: 1.1 angstrom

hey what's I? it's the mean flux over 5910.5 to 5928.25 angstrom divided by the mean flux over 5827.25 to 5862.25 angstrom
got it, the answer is 1.0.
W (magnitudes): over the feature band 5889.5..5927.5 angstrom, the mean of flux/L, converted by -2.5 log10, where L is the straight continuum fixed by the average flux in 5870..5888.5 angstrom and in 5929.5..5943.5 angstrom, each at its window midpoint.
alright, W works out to 0.031 mag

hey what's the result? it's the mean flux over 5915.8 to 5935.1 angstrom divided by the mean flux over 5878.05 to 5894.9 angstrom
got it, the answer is 1.07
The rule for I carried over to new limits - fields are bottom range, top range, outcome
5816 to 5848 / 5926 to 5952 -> 1.03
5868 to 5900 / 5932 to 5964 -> 1.04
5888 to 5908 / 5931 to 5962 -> 1.06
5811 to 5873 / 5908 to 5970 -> 1.02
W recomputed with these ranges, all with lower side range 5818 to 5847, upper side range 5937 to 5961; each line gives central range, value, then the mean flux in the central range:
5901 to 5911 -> -0.01 mag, 3.68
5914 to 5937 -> -0.02 mag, 3.71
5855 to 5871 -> -0.02 mag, 3.68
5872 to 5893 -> 0.04 mag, 3.51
